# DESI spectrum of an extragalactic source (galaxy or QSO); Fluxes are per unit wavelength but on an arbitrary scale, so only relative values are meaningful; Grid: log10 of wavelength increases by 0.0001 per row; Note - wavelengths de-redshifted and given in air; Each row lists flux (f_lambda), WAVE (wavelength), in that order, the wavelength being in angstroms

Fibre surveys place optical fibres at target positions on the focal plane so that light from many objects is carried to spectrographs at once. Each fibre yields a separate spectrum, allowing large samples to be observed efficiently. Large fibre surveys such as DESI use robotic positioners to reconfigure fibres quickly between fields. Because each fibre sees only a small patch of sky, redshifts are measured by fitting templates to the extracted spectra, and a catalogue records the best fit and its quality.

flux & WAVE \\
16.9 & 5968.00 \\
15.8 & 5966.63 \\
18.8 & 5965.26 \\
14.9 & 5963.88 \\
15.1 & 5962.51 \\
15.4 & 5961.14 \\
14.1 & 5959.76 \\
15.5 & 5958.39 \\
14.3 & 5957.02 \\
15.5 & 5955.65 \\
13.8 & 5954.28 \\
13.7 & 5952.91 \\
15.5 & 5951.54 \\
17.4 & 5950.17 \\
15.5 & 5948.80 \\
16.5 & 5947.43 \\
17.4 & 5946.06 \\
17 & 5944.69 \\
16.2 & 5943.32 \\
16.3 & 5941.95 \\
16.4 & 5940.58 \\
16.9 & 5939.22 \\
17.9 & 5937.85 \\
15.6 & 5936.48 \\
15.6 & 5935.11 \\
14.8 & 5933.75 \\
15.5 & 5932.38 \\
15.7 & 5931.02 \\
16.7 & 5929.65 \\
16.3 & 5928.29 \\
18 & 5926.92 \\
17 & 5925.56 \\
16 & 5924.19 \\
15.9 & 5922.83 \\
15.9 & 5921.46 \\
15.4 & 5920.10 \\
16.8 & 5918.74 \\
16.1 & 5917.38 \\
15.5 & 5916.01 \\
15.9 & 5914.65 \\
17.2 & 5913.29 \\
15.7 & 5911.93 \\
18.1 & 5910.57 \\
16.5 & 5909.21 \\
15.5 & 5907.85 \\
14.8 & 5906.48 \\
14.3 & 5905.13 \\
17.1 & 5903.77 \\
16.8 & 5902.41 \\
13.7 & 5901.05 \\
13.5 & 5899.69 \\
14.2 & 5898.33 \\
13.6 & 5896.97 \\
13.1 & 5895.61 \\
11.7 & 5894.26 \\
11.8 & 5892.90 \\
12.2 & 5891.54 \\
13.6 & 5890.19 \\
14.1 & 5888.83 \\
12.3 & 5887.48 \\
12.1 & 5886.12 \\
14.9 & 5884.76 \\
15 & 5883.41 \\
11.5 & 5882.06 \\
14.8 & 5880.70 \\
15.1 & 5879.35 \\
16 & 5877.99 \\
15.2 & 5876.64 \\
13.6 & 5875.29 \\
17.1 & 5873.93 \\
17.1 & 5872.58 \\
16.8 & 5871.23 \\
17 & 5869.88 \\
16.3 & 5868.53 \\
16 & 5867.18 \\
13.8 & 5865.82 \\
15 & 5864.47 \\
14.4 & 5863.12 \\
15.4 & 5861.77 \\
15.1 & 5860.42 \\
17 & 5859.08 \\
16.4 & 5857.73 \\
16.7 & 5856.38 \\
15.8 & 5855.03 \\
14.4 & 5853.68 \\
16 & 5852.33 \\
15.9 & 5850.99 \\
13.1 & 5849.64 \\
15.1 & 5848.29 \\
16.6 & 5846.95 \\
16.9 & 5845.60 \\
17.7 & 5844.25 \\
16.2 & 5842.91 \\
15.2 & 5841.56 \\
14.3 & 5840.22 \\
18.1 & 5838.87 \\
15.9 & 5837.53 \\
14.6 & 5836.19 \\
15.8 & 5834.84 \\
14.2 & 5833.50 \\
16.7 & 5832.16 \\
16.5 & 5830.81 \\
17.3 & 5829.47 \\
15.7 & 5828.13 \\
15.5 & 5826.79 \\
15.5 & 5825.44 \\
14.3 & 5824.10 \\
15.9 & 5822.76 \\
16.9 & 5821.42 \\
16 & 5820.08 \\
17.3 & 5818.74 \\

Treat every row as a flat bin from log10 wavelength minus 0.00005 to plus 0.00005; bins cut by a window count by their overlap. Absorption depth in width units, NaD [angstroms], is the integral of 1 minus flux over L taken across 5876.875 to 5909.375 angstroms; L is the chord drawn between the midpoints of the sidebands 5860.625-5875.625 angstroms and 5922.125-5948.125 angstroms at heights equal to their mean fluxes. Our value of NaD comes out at 3.9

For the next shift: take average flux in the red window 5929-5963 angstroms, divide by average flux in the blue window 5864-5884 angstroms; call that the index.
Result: 1.03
